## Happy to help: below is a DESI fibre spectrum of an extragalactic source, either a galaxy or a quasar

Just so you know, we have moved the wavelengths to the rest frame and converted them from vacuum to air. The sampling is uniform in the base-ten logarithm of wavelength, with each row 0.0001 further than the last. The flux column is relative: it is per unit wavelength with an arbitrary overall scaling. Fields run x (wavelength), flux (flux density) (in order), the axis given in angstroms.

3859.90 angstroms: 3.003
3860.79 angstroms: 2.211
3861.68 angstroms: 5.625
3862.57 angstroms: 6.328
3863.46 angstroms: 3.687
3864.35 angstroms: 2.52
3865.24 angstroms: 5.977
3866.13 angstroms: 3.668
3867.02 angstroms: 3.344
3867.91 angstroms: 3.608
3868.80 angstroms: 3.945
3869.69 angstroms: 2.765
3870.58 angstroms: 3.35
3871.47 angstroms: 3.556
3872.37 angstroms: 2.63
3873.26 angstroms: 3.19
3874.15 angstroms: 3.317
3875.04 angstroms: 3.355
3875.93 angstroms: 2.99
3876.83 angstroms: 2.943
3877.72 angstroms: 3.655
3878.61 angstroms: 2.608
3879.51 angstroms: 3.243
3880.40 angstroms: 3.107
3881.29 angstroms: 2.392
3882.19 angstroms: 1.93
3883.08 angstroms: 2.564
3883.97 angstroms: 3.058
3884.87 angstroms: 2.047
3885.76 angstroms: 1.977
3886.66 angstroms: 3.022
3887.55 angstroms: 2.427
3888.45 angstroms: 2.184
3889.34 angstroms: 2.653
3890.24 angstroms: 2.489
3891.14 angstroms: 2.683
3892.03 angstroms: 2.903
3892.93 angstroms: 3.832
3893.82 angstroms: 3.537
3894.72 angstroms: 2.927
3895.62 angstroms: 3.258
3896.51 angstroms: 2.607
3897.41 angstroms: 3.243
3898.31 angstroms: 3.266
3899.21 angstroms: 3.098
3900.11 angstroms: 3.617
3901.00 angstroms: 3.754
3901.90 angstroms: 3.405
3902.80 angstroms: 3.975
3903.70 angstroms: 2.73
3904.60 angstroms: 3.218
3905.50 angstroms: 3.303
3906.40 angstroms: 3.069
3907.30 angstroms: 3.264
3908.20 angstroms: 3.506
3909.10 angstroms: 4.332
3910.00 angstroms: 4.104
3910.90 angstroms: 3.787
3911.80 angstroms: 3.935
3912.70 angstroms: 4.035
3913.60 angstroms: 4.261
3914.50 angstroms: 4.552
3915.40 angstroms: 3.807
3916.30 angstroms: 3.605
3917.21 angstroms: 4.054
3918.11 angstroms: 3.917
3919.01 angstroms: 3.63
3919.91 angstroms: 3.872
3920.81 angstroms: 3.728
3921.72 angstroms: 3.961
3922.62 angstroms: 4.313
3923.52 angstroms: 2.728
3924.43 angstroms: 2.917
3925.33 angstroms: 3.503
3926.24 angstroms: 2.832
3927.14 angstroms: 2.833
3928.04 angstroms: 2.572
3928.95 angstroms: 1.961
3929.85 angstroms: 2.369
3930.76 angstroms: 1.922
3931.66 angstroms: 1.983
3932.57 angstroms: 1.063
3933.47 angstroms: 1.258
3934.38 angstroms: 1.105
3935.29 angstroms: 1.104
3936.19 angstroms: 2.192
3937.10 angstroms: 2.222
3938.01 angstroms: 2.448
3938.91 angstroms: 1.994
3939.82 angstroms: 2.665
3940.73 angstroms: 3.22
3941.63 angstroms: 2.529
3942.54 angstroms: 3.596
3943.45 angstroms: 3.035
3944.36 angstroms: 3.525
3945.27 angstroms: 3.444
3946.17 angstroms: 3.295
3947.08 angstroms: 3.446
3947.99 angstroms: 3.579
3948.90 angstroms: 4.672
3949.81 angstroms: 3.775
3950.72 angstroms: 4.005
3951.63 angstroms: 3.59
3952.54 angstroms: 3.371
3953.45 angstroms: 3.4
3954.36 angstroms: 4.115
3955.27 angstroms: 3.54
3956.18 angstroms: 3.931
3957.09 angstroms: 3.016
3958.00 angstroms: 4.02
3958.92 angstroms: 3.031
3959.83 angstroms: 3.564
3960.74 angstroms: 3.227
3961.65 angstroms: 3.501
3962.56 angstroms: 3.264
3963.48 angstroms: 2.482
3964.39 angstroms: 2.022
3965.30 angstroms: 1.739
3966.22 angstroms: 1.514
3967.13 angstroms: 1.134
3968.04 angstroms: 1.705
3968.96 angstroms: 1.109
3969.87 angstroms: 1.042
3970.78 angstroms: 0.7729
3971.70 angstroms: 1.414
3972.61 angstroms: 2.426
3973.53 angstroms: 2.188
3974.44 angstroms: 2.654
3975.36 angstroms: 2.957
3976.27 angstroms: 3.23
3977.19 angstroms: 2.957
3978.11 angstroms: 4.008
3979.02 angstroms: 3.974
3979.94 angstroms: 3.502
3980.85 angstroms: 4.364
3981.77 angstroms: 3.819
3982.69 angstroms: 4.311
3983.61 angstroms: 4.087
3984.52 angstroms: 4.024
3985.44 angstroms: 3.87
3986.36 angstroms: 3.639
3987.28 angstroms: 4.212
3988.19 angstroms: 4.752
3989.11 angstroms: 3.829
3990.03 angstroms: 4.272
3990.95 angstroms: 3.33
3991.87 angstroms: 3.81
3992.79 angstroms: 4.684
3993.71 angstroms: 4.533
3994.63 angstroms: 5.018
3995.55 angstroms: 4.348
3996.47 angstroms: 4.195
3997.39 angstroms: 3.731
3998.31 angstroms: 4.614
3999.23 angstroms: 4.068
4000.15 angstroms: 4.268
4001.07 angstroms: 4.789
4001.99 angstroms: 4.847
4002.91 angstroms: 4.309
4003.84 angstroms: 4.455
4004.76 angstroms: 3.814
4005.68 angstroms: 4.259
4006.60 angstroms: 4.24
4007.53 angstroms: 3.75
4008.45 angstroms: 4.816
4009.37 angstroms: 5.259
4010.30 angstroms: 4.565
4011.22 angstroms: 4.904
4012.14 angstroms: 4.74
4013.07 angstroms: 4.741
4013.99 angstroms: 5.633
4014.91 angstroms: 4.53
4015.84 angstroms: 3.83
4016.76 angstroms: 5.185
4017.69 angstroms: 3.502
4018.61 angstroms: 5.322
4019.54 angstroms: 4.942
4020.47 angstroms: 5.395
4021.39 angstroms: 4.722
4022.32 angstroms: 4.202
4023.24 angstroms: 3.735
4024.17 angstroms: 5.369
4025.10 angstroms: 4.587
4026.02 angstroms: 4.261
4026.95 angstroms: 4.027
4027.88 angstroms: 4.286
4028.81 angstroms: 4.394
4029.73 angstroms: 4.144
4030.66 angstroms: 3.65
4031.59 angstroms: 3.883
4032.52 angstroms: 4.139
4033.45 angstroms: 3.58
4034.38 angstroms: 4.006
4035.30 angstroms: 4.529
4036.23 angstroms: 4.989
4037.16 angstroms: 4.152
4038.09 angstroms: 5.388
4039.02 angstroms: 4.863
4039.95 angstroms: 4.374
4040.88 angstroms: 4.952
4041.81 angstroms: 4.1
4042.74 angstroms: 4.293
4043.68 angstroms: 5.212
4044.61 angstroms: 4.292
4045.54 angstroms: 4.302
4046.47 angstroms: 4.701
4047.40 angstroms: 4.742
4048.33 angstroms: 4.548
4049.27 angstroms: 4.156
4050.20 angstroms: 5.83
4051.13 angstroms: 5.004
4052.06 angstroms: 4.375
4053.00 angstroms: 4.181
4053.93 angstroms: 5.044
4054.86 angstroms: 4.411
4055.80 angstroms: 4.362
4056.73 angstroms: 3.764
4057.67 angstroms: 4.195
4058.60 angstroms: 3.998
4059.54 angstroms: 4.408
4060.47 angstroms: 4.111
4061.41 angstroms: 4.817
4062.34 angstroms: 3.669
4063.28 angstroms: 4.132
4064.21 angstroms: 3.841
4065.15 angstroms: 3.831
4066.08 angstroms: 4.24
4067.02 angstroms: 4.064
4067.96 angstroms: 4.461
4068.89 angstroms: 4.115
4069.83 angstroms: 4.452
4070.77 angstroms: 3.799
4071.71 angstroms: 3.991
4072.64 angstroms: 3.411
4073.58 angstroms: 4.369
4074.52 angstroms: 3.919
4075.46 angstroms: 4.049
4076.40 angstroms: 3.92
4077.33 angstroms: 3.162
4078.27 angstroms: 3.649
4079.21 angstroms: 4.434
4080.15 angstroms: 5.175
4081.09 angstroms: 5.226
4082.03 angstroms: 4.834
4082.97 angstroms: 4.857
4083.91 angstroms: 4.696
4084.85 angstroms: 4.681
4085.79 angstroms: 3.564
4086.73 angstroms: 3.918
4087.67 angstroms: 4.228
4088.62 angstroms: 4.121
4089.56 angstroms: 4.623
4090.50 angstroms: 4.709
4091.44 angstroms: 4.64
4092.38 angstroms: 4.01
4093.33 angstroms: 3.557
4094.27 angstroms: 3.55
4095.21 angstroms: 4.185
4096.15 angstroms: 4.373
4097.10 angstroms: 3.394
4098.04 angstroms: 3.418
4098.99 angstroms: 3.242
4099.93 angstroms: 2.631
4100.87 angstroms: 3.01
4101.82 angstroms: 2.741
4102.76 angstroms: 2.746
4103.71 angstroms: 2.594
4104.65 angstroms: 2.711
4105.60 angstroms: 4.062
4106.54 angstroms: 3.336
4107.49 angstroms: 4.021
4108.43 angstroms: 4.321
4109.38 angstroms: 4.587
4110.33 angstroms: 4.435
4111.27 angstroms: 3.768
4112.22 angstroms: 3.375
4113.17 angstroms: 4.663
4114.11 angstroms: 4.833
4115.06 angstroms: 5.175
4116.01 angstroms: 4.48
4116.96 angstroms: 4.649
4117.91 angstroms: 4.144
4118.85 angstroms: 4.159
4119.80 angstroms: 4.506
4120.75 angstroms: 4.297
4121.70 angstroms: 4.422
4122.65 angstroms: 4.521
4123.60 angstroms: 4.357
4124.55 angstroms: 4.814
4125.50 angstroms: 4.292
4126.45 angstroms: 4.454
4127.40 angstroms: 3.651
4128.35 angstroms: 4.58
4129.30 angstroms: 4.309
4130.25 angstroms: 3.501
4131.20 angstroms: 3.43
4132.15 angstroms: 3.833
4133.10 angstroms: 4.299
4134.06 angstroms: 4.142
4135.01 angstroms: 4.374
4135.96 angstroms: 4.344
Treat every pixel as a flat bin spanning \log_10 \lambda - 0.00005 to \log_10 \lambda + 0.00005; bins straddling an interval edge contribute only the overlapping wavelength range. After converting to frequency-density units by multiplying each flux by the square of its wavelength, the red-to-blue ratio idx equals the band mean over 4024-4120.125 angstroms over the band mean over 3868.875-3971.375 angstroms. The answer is 1.50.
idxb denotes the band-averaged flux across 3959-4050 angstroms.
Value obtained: 3.95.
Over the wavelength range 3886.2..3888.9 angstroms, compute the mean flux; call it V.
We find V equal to 2.54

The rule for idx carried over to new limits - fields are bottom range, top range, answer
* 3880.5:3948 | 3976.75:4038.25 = 1.50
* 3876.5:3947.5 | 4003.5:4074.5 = 1.55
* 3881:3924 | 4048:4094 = 1.40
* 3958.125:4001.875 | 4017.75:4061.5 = 1.38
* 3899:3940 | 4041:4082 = 1.49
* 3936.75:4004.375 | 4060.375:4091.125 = 1.31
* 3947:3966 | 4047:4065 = 1.37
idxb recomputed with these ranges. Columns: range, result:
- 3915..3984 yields 2.94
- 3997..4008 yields 4.27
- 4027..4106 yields 4.15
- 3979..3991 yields 4.02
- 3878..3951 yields 3.07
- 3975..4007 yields 4.09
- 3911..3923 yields 3.97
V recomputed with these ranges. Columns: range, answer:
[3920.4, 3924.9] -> 3.52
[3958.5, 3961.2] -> 3.28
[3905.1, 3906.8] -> 3.18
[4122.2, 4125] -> 4.56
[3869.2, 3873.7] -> 3.1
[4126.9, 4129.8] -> 4.18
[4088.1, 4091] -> 4.48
